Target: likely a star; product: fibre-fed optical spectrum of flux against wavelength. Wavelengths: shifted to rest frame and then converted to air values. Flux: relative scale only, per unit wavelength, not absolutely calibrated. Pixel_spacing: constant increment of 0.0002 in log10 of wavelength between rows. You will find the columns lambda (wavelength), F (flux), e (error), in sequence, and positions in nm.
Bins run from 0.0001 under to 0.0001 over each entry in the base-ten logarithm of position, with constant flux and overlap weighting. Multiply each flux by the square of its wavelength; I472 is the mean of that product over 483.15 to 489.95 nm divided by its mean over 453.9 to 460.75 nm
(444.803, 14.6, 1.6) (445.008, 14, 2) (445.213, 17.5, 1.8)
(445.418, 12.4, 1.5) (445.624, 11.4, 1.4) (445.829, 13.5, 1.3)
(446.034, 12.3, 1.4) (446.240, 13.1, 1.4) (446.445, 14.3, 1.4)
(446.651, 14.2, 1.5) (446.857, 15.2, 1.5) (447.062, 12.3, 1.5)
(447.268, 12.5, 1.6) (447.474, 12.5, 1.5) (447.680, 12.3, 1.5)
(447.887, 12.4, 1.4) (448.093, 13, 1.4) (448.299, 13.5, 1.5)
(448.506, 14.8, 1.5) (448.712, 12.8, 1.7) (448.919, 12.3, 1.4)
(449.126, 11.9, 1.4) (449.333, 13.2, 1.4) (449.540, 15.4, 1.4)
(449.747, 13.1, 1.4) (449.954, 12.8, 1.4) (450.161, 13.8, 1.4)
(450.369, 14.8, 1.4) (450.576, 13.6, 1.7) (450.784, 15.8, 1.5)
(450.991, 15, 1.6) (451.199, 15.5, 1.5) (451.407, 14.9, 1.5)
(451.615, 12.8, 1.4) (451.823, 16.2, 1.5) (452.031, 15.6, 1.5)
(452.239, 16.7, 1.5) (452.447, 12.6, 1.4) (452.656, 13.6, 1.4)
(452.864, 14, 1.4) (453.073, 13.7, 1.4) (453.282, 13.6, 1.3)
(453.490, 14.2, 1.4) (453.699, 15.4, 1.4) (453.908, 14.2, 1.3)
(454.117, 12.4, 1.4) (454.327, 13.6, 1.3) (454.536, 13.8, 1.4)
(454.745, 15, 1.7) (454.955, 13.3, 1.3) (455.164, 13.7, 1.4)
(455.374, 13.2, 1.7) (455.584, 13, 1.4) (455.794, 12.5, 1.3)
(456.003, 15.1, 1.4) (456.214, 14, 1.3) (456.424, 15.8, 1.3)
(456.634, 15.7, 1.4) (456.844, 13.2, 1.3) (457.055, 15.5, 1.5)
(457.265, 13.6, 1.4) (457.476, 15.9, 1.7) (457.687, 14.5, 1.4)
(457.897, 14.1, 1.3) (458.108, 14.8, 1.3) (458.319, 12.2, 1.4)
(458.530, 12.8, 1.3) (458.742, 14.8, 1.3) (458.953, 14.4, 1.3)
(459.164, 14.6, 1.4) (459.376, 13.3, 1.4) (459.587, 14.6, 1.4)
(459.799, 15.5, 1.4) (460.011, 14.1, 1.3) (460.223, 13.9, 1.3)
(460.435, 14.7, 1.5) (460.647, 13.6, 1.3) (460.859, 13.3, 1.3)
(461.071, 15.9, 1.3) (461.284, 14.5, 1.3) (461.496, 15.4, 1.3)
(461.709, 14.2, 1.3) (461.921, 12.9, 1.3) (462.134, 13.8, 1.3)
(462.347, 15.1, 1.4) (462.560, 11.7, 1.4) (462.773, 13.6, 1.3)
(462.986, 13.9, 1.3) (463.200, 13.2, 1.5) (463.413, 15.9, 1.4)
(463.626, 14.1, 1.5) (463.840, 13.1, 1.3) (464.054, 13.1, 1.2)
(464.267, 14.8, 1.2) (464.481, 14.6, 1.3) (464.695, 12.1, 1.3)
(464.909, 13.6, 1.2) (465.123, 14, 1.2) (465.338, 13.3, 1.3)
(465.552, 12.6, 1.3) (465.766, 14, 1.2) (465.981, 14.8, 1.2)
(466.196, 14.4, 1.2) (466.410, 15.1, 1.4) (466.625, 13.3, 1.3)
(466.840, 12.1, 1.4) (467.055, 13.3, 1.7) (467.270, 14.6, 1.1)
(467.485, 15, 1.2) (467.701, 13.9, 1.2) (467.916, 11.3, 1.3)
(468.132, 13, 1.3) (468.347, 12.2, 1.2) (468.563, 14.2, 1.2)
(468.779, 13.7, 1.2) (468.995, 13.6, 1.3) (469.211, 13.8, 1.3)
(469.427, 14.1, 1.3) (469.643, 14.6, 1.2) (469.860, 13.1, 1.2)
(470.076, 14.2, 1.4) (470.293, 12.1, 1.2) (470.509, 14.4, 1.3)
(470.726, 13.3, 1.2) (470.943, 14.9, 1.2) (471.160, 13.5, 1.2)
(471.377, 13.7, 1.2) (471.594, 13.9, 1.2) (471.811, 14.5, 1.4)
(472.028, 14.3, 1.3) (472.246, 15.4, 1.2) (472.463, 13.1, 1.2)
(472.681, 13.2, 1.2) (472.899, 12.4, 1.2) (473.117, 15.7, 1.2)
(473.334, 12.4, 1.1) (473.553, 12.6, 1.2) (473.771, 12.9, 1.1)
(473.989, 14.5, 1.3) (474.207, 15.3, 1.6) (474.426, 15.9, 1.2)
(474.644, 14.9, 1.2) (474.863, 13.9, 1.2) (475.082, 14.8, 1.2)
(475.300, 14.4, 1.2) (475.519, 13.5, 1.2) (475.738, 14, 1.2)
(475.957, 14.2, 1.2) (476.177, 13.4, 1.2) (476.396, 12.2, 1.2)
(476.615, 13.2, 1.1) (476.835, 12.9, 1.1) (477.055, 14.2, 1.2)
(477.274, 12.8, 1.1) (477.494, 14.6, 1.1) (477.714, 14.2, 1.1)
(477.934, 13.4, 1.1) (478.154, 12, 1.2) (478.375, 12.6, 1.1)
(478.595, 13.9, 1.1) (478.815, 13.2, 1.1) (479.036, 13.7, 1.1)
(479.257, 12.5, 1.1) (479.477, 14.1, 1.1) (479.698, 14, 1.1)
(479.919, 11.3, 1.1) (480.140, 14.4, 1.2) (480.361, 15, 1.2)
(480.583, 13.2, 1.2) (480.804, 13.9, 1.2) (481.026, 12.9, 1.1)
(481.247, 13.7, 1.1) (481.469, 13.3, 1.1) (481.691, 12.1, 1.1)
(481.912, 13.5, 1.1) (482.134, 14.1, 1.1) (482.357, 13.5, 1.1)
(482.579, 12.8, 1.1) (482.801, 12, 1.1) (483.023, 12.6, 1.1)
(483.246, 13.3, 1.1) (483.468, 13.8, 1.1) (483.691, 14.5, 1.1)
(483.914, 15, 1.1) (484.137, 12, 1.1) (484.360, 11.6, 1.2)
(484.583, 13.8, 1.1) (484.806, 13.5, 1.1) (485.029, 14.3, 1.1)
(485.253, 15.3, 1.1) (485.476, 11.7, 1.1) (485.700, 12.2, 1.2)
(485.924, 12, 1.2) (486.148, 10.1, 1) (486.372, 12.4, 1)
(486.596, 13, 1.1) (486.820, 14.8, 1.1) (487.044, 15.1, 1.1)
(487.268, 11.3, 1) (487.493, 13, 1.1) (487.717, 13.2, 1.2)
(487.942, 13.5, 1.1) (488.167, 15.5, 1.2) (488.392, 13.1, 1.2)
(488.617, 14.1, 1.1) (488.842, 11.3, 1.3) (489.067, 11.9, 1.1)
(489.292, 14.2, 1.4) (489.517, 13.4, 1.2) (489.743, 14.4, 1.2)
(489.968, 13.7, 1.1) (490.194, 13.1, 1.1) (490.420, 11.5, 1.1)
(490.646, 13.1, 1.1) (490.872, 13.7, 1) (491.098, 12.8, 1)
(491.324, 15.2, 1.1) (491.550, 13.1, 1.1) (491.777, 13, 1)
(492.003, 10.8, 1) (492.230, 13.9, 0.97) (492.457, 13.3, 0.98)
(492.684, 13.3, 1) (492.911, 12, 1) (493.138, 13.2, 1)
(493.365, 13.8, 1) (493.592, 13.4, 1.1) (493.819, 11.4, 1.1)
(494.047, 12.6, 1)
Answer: 1.06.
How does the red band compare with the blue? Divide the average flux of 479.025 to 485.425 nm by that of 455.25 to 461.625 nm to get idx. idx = 0.9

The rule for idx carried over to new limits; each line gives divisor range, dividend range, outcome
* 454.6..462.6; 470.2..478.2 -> 0.97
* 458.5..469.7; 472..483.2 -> 0.98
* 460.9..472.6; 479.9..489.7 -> 0.96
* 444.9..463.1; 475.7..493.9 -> 0.95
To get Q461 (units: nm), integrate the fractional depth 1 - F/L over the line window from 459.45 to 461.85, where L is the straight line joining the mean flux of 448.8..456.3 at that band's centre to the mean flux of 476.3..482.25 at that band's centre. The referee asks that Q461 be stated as -0.12 nm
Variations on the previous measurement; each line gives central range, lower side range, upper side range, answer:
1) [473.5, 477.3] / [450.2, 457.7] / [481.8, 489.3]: -0.10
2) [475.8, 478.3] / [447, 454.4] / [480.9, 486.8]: -0.03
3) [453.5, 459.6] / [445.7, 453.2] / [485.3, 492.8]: -0.20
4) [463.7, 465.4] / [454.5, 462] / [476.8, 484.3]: 0.05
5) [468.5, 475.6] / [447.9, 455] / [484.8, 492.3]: -0.23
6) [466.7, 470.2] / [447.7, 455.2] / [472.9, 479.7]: 0.06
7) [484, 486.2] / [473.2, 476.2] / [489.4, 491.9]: 0.14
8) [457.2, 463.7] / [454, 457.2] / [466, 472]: -0.13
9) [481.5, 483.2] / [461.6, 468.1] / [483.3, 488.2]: 0.04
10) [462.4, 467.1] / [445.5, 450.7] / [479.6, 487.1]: -0.16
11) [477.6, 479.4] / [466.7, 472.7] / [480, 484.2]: 0.04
